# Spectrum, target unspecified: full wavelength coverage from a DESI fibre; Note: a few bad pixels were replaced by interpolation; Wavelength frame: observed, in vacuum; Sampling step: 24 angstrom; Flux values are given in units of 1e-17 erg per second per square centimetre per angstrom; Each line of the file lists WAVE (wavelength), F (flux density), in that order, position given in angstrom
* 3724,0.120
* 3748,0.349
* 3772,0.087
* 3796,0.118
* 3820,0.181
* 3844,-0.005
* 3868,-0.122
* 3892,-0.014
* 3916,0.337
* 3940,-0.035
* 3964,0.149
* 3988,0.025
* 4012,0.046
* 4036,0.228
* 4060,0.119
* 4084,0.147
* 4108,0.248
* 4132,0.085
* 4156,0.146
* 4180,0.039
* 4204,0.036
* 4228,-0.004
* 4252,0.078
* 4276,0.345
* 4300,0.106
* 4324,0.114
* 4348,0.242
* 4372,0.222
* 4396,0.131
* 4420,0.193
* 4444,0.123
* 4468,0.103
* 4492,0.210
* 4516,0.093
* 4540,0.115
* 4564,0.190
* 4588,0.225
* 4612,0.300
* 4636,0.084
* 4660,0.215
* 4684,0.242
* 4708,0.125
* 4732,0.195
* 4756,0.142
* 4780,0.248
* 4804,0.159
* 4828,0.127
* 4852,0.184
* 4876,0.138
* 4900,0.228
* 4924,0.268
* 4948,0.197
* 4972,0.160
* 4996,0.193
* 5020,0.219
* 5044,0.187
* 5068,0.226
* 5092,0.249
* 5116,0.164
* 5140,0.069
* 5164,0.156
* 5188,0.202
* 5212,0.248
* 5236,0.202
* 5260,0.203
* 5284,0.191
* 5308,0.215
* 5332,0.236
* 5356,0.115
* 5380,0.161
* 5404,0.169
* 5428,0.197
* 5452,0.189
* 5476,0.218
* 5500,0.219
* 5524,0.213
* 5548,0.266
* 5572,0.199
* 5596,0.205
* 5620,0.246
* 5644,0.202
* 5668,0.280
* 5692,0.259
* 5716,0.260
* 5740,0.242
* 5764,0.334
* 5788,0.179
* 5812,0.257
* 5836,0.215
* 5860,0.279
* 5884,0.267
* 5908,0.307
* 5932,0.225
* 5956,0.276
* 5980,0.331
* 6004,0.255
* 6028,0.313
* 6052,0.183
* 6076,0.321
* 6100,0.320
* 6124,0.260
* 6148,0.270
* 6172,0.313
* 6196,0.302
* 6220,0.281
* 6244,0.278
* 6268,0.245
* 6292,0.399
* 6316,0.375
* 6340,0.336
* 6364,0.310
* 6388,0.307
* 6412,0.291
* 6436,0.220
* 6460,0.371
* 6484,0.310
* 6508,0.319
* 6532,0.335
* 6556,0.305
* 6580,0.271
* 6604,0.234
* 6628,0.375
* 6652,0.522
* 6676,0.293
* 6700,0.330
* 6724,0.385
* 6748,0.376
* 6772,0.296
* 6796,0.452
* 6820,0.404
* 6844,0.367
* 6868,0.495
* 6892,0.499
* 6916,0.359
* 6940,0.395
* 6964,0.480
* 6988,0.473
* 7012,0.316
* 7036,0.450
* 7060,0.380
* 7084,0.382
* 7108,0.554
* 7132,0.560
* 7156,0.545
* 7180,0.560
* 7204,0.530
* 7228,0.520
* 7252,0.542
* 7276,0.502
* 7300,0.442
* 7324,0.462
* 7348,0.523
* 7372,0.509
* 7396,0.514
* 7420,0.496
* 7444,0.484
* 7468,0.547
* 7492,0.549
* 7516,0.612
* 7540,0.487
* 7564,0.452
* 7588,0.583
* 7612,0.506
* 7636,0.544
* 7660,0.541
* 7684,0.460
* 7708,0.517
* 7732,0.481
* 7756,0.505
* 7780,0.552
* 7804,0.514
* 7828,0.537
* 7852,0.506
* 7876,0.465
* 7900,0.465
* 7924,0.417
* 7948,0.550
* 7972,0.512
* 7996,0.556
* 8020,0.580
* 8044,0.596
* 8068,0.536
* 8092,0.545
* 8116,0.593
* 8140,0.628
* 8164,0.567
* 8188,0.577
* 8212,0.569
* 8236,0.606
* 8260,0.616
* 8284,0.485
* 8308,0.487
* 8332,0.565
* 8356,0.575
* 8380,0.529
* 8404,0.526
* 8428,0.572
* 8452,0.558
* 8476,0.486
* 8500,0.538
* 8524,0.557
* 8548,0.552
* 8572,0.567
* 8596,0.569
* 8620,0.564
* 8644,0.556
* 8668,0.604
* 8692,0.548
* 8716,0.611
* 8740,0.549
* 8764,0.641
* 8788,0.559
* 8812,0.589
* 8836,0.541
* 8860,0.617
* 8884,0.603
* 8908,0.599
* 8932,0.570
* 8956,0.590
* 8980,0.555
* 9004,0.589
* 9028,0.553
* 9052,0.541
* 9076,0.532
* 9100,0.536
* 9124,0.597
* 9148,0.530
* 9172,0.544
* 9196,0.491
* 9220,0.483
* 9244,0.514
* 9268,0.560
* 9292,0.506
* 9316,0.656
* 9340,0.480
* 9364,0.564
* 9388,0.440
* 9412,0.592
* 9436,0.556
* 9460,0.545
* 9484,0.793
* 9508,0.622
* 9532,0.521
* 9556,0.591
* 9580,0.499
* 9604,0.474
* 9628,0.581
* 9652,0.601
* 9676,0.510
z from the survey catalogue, 0.781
